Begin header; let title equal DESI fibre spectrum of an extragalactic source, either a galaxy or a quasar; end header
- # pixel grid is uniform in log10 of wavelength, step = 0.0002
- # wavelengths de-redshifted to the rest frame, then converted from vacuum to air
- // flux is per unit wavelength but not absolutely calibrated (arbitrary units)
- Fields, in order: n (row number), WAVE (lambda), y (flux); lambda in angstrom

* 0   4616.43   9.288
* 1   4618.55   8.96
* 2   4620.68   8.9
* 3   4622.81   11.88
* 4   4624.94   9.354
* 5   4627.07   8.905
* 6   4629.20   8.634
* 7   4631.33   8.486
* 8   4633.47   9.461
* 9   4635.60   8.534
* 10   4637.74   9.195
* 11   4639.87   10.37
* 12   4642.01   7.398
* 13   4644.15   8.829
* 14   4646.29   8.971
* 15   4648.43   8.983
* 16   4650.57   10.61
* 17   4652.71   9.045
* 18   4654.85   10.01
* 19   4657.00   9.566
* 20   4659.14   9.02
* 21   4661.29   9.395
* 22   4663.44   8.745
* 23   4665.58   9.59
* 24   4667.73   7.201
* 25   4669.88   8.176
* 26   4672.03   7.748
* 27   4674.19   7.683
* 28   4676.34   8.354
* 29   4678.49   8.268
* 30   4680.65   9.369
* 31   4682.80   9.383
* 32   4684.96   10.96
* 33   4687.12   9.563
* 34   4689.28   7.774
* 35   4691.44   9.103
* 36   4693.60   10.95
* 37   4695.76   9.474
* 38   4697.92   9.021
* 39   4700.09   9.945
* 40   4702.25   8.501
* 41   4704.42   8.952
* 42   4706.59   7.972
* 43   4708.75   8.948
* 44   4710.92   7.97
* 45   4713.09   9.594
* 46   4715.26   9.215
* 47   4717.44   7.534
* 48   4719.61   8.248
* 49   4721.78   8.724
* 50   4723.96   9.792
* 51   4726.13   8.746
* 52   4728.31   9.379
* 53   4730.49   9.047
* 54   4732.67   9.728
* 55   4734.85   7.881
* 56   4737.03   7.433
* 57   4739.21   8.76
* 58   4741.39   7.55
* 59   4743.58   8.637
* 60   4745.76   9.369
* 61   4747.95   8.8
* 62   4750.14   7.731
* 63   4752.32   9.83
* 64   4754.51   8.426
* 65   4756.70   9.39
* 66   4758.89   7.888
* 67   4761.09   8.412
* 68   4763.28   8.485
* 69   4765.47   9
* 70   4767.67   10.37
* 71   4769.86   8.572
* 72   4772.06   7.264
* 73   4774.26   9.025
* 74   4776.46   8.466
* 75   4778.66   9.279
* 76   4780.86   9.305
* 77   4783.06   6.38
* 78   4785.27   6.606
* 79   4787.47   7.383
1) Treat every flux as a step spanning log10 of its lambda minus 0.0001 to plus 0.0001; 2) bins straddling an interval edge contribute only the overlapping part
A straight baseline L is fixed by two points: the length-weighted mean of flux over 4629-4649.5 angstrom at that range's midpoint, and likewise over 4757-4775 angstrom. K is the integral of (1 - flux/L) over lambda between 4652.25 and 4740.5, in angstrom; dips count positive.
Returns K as -1.1 angstrom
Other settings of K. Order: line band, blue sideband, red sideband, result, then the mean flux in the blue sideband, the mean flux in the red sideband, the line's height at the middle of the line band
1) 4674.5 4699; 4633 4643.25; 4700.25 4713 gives -1.4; 8.96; 8.67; 8.75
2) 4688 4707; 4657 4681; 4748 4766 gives -1.2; 8.53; 8.65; 8.56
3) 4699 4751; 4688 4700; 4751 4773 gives 2.2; 9.33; 8.77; 9.07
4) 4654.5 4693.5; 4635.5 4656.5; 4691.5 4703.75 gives 2.0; 9.23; 9.52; 9.39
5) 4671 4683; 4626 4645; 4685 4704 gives 1.1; 8.87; 9.37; 9.22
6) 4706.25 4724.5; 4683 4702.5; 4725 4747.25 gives 0.8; 9.51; 8.66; 9.07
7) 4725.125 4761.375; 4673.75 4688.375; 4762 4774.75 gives 0.9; 9.13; 8.77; 8.87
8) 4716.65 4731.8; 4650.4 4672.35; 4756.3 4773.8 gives -0.1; 8.99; 8.66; 8.79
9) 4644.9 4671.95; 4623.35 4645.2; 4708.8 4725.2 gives -0.4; 8.99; 8.74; 8.91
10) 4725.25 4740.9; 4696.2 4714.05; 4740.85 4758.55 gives 0.2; 8.88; 8.72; 8.78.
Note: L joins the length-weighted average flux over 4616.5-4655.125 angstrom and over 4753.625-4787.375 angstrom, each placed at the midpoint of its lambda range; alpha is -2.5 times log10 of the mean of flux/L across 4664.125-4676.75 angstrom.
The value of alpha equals 0.11 mag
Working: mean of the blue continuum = 9.24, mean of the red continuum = 8.42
